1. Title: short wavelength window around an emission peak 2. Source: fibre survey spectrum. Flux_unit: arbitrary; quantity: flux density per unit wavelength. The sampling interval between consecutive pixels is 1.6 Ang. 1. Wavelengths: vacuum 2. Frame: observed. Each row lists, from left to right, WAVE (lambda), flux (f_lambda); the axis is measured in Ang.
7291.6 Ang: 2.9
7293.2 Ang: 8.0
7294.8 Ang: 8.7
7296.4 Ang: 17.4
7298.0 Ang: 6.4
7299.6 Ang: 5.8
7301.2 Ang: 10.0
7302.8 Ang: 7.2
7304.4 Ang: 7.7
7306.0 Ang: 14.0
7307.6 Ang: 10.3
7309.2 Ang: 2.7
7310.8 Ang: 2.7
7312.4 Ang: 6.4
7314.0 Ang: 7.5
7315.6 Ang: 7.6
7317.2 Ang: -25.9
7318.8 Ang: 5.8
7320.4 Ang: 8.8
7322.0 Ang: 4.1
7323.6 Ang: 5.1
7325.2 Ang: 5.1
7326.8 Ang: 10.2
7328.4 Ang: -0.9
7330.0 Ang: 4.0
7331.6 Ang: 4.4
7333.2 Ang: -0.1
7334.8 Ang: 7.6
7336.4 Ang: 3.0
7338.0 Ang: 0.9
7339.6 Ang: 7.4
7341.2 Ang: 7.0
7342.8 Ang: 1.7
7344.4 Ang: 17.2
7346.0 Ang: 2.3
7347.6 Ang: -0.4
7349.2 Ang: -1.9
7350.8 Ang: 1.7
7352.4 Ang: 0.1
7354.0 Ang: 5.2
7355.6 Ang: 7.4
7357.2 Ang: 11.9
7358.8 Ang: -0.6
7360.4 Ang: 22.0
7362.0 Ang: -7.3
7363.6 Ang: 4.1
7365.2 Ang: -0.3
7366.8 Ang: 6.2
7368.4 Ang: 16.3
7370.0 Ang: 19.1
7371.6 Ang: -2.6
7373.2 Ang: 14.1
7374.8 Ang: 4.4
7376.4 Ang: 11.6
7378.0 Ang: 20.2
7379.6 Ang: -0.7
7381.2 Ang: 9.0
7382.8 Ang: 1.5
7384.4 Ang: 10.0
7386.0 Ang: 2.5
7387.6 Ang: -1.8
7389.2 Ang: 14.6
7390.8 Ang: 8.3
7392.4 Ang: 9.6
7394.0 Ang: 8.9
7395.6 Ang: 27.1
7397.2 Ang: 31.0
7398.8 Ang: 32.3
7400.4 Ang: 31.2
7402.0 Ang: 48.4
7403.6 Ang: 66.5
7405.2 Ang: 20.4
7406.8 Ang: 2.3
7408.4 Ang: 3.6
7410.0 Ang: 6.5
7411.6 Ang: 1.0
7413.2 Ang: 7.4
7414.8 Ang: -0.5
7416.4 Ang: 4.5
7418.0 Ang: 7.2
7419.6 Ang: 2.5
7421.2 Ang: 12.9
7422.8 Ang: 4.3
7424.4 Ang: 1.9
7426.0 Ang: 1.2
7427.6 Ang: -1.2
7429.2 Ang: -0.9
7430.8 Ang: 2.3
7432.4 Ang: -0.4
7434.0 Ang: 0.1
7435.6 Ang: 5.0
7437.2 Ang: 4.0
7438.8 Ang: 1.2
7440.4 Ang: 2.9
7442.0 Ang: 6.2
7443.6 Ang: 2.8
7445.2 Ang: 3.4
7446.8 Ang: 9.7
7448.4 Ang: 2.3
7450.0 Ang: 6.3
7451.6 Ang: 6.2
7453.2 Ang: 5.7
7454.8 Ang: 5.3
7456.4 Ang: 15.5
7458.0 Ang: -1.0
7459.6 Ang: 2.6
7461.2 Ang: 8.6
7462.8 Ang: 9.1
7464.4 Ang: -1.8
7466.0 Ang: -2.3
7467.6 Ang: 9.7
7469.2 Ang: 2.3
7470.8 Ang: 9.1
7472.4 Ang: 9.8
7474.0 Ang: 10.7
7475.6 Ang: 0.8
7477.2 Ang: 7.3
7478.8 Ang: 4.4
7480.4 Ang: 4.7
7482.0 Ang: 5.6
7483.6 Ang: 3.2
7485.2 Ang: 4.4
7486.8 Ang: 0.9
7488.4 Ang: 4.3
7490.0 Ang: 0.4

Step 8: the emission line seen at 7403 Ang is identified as [O II] 3727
